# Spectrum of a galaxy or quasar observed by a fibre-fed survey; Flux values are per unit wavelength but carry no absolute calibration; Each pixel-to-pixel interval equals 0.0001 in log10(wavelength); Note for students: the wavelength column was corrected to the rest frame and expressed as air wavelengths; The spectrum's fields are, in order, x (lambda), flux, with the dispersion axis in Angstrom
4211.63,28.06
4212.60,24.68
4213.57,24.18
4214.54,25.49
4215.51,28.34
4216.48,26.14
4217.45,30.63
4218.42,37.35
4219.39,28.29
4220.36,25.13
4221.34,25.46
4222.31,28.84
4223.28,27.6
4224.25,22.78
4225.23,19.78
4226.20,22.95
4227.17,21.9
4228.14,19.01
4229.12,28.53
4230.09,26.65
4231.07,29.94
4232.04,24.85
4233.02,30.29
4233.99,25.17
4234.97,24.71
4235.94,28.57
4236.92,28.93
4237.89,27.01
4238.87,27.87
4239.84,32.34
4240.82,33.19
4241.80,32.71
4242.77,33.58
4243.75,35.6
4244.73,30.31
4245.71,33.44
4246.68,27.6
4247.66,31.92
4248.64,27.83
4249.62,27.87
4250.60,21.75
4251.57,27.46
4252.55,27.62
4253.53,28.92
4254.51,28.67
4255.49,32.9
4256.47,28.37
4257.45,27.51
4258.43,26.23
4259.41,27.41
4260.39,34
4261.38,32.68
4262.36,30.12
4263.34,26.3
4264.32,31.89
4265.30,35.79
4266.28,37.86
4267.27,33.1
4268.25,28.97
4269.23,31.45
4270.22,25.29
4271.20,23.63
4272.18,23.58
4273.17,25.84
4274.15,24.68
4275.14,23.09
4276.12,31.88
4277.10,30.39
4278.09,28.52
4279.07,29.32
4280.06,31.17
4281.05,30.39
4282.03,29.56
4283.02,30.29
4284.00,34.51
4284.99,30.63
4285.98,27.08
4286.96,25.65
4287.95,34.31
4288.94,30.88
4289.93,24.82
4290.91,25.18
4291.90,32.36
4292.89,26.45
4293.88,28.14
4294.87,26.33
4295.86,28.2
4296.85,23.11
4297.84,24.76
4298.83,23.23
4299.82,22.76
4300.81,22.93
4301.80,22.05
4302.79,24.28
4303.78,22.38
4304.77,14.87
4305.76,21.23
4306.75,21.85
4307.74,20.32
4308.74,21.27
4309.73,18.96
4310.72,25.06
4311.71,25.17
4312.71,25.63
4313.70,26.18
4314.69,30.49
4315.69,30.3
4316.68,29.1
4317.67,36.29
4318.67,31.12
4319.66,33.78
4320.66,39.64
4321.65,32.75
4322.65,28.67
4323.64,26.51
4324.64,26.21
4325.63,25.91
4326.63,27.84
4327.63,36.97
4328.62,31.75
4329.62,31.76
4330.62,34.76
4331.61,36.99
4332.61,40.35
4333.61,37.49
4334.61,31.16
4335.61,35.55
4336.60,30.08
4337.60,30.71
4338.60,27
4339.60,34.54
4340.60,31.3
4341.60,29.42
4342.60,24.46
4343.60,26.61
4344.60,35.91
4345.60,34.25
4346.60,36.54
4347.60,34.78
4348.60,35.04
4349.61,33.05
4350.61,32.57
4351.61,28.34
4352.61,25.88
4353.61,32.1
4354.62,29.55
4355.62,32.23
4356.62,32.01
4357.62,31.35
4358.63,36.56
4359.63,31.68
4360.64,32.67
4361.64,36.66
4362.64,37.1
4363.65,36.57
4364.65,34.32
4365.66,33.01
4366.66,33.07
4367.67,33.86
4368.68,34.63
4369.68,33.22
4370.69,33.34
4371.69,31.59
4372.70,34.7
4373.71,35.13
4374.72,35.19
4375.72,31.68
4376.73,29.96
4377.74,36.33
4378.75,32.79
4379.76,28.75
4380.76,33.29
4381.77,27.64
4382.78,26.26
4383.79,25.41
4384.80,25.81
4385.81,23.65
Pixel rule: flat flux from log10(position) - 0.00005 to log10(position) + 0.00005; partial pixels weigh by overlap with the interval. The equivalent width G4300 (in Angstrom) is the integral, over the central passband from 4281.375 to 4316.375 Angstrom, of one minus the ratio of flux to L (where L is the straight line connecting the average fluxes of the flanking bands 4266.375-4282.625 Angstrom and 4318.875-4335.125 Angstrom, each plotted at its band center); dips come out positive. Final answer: 5.2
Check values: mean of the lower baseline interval 28.4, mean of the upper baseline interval 32.6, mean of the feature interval 25.8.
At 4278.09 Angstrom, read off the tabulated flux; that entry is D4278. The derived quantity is 28.52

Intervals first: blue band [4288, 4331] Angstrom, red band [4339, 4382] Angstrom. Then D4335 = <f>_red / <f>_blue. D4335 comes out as 1.2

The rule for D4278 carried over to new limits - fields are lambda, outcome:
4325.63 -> 25.91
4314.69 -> 30.49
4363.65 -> 36.57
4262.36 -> 30.12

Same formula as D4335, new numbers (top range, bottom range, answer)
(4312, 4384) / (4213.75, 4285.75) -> 1.12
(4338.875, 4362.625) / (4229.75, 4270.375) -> 1.08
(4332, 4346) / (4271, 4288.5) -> 1.12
